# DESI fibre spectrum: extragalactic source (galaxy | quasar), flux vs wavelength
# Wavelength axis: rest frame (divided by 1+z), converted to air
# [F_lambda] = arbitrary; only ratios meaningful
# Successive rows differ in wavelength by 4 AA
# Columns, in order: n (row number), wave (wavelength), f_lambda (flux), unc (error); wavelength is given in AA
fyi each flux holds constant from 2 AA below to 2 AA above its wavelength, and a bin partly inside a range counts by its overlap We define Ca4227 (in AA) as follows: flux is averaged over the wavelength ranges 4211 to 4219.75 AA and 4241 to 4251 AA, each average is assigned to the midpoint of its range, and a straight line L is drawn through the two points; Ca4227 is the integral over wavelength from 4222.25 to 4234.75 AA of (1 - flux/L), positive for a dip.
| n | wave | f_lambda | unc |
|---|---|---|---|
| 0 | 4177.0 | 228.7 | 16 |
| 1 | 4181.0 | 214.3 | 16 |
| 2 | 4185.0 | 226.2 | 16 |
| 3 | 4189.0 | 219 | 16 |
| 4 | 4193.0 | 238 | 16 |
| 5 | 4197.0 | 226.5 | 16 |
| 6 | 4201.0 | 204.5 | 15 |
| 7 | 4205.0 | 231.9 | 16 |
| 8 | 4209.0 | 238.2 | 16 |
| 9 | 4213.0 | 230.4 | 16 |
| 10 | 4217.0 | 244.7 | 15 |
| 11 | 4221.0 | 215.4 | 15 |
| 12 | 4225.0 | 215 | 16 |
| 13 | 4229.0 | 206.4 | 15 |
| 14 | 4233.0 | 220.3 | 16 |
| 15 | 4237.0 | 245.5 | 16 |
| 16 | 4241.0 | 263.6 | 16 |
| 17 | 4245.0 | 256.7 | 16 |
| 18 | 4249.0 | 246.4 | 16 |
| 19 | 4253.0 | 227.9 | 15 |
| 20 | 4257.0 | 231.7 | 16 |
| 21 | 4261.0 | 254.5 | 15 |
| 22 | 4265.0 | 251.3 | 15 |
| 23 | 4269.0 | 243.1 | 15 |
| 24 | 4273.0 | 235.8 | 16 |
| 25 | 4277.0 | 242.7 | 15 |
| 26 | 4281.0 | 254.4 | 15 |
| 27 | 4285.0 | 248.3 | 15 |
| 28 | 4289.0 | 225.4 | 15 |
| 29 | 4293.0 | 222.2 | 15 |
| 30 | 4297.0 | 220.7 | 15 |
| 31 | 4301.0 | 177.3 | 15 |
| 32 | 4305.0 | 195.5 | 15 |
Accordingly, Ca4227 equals 1.52 AA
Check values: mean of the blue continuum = 236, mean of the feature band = 214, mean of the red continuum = 254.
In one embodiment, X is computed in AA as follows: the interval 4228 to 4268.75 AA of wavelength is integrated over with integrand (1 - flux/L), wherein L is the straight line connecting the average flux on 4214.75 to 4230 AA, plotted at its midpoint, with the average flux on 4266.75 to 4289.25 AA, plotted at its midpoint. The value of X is -1.73 AA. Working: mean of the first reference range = 221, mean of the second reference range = 243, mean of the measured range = 241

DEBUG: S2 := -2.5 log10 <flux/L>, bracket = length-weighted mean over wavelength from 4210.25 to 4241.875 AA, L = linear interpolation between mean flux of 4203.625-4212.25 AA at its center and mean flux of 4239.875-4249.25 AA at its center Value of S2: 0.07 mag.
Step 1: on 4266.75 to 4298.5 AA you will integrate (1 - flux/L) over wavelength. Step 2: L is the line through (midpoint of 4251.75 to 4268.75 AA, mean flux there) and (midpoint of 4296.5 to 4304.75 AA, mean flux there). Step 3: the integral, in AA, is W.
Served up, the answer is -3.2 AA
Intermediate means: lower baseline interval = 242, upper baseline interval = 194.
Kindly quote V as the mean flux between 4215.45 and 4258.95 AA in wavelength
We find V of 234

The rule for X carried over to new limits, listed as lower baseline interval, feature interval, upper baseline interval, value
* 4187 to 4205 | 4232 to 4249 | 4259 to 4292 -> -1.0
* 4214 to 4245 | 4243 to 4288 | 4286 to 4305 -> -4.8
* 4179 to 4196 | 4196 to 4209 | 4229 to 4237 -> 0.0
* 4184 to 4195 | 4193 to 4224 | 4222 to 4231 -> -1.2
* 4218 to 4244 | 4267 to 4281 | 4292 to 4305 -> -1.9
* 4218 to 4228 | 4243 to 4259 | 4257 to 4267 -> -0.1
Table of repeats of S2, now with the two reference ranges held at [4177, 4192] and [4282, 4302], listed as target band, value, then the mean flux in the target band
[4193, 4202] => 0.00 mag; 222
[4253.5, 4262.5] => -0.08 mag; 240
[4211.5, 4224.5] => -0.03 mag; 228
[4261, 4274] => -0.11 mag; 246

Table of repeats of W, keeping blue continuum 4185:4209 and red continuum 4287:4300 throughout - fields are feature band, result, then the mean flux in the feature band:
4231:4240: -0.5 AA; 236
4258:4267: -1.2 AA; 251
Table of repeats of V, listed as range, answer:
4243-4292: 243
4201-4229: 226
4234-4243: 251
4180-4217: 227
